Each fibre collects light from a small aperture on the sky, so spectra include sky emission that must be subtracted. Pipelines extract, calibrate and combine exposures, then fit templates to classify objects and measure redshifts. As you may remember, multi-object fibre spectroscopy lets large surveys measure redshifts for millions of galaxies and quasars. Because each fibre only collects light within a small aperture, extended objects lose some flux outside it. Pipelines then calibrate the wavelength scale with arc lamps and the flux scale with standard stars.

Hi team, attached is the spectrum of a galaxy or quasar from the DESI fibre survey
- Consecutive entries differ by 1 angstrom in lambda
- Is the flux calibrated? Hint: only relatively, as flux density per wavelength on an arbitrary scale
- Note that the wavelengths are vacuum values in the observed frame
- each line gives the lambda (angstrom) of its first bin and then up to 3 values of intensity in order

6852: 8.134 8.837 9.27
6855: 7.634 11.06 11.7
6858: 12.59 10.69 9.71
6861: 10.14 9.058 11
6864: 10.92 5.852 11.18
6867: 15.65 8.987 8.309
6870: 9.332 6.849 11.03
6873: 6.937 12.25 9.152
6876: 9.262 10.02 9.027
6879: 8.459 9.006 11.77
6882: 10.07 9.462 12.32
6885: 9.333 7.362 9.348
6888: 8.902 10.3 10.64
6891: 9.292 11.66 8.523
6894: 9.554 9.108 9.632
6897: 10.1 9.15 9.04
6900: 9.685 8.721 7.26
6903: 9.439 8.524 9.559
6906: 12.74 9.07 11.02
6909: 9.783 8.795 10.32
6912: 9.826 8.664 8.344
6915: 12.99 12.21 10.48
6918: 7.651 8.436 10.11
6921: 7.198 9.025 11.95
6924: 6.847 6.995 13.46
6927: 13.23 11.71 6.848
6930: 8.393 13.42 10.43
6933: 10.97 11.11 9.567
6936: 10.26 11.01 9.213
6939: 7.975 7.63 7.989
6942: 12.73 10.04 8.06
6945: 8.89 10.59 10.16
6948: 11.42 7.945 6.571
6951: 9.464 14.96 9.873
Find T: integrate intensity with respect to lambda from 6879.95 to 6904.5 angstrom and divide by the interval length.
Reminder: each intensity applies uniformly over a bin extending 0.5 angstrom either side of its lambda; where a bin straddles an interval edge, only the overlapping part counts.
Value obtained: 9.54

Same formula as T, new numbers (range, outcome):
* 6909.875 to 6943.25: 9.89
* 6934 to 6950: 9.52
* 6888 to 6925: 9.56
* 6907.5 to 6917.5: 10.2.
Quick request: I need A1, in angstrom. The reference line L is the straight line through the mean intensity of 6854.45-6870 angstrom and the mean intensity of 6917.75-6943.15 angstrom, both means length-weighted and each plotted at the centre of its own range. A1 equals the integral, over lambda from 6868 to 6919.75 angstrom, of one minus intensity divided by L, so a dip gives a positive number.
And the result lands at 2.4 angstrom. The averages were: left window 10.3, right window 9.79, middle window 9.58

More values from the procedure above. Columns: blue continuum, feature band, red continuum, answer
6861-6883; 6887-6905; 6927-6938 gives 1.12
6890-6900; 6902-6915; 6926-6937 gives 0.43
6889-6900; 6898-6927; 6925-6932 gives 1.86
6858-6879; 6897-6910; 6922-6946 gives 0.50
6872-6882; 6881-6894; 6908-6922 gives -0.27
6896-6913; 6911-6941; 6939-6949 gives -0.92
